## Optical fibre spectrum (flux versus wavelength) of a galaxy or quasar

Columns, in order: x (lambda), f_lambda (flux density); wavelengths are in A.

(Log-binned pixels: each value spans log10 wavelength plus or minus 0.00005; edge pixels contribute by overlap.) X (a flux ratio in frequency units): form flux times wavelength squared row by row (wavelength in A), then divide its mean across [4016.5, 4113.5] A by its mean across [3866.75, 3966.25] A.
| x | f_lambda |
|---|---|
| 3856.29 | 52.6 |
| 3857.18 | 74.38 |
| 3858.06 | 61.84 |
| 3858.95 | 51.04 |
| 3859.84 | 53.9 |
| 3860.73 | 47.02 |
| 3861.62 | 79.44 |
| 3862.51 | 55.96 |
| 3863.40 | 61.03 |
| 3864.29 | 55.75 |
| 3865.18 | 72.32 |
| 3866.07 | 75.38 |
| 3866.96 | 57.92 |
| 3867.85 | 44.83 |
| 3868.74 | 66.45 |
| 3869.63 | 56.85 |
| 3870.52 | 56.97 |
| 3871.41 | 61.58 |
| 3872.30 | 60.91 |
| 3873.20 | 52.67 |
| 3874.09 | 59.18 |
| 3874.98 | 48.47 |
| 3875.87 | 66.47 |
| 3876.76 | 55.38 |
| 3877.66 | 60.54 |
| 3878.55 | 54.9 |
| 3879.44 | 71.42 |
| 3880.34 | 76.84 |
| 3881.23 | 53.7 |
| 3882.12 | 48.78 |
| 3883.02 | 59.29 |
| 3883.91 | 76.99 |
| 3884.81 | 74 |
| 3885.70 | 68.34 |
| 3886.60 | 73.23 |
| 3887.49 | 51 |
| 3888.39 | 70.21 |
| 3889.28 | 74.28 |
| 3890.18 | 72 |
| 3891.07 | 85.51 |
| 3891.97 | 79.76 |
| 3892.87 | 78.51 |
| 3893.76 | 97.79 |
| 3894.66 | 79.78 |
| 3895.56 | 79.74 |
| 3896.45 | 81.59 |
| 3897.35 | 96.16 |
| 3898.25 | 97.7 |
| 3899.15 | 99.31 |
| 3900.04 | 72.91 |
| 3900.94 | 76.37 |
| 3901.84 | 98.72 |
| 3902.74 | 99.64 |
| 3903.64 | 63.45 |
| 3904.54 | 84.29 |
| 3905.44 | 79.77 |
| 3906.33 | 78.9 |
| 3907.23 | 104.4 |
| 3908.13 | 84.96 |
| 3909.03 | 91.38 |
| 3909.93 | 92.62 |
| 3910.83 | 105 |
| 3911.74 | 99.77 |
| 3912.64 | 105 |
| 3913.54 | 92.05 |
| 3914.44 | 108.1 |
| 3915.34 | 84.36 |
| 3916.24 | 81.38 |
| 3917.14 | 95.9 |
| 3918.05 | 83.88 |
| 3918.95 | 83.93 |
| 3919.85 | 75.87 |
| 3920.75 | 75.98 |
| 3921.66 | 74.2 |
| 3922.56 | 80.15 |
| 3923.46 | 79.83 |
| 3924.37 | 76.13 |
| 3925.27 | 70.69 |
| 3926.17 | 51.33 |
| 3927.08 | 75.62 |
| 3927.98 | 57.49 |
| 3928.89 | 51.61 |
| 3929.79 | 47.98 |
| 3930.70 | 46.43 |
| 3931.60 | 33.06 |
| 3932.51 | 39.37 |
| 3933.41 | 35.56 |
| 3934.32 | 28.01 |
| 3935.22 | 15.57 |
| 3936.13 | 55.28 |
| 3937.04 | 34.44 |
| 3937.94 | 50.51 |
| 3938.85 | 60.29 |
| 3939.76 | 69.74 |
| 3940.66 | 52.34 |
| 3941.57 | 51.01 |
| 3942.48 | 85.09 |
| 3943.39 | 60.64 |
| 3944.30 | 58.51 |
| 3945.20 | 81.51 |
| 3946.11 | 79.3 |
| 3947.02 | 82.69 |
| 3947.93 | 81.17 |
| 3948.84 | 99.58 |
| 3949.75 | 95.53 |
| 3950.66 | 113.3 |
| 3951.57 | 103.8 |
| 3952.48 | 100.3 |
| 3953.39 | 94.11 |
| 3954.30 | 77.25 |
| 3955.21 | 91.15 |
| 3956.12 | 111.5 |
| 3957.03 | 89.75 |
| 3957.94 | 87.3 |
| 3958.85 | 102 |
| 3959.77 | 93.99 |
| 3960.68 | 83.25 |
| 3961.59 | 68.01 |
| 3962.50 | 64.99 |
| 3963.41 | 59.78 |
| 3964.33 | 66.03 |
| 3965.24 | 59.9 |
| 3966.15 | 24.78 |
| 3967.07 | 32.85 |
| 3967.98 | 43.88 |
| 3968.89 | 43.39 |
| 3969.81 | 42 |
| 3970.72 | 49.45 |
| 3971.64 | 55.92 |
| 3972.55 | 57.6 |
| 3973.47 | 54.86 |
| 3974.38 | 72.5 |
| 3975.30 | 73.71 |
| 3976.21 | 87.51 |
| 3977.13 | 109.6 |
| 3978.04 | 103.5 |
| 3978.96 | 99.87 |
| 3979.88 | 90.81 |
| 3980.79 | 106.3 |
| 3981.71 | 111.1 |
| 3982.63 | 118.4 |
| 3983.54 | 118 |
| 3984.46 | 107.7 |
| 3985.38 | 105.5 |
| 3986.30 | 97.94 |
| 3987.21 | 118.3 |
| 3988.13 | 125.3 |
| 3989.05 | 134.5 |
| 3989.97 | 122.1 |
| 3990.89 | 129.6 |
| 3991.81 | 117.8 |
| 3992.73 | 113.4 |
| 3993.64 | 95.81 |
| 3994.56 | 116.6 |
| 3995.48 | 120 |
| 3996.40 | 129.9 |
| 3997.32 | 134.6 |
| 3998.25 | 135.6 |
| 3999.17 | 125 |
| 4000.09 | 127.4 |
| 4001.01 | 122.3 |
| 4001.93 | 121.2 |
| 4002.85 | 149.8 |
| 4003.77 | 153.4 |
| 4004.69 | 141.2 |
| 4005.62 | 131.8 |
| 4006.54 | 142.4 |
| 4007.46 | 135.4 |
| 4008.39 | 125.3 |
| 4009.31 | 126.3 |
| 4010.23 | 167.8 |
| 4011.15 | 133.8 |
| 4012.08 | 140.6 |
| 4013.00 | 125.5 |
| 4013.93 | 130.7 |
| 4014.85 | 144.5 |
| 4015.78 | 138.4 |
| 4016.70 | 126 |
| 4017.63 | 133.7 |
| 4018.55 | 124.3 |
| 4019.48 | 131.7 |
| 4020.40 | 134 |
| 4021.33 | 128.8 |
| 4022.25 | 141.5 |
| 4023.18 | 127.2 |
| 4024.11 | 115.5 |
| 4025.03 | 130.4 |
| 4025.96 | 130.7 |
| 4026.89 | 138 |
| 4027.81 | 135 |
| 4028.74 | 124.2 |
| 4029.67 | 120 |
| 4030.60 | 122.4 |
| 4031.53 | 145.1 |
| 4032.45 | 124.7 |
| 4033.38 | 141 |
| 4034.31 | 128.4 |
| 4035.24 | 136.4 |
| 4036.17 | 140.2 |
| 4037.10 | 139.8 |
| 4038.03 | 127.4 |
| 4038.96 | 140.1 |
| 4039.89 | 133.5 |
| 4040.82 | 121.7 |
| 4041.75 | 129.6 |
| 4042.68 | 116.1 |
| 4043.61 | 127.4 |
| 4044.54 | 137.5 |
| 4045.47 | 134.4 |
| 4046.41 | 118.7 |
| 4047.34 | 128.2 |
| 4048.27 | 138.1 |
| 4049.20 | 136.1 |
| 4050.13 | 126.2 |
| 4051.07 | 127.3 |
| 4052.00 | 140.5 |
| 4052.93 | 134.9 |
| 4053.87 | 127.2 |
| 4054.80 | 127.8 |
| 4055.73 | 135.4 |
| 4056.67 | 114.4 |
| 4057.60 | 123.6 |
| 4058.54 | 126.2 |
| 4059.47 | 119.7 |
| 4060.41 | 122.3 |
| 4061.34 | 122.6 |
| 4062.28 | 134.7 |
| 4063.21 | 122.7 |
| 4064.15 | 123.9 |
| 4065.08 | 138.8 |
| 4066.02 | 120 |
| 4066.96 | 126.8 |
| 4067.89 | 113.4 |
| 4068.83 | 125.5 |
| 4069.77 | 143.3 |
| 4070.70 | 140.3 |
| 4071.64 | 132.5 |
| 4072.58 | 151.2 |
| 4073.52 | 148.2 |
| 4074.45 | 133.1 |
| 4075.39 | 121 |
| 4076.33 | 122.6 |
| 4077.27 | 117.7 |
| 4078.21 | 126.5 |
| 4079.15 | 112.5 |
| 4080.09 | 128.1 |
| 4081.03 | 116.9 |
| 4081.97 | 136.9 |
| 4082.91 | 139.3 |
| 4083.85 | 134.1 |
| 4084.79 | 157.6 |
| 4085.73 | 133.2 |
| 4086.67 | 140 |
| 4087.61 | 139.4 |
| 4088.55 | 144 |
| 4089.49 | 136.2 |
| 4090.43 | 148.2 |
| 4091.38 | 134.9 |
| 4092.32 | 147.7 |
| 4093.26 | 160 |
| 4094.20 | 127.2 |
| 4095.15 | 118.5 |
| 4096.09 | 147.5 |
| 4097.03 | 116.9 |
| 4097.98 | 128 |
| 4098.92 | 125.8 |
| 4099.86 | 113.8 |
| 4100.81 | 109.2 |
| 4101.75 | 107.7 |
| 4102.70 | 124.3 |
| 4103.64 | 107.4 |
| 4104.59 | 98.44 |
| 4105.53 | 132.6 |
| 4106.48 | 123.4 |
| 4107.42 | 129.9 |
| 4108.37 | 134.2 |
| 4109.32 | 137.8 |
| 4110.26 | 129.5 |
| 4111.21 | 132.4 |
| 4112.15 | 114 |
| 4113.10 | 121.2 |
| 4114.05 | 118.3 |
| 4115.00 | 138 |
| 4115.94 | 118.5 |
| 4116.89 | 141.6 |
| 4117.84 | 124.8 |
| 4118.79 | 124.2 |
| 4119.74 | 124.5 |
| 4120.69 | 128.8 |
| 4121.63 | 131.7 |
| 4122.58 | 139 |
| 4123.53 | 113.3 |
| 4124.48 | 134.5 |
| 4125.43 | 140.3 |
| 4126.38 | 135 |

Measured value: 1.90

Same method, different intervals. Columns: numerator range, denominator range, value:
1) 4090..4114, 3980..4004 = 1.11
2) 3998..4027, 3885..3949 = 1.90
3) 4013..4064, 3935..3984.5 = 1.78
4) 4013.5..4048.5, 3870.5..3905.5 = 1.94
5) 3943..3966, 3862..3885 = 1.43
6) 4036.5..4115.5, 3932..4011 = 1.48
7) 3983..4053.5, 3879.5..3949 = 1.86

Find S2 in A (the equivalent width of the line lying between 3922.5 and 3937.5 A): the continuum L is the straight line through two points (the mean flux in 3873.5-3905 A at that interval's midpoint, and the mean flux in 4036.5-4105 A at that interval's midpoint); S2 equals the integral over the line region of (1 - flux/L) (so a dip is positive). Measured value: 6.1 A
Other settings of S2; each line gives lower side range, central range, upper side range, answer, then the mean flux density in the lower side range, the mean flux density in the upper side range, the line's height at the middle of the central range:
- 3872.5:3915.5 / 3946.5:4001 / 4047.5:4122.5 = 3.76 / 78.3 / 129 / 99.6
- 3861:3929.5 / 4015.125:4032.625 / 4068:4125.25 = -3.27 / 74.7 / 130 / 110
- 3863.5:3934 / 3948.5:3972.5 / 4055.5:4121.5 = 4.17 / 72.8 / 129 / 91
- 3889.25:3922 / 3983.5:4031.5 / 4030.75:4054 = -3.18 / 87.1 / 132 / 121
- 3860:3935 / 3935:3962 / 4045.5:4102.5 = 3.27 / 71.6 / 130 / 88.5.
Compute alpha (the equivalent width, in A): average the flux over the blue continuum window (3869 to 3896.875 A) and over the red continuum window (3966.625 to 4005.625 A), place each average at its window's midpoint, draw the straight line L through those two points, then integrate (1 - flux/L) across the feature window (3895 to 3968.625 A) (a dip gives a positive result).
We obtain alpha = 6.9 A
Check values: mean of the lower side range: 67.3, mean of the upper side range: 103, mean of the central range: 75.2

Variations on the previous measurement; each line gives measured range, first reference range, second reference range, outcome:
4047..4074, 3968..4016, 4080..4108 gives -1.2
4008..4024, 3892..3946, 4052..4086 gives -3.5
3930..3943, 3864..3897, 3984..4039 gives 6.5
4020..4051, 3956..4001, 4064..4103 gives -4.7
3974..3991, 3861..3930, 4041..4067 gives -0.4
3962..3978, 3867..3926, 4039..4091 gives 6.4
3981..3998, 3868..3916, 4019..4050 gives -0.6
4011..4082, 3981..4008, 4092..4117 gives -2.9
